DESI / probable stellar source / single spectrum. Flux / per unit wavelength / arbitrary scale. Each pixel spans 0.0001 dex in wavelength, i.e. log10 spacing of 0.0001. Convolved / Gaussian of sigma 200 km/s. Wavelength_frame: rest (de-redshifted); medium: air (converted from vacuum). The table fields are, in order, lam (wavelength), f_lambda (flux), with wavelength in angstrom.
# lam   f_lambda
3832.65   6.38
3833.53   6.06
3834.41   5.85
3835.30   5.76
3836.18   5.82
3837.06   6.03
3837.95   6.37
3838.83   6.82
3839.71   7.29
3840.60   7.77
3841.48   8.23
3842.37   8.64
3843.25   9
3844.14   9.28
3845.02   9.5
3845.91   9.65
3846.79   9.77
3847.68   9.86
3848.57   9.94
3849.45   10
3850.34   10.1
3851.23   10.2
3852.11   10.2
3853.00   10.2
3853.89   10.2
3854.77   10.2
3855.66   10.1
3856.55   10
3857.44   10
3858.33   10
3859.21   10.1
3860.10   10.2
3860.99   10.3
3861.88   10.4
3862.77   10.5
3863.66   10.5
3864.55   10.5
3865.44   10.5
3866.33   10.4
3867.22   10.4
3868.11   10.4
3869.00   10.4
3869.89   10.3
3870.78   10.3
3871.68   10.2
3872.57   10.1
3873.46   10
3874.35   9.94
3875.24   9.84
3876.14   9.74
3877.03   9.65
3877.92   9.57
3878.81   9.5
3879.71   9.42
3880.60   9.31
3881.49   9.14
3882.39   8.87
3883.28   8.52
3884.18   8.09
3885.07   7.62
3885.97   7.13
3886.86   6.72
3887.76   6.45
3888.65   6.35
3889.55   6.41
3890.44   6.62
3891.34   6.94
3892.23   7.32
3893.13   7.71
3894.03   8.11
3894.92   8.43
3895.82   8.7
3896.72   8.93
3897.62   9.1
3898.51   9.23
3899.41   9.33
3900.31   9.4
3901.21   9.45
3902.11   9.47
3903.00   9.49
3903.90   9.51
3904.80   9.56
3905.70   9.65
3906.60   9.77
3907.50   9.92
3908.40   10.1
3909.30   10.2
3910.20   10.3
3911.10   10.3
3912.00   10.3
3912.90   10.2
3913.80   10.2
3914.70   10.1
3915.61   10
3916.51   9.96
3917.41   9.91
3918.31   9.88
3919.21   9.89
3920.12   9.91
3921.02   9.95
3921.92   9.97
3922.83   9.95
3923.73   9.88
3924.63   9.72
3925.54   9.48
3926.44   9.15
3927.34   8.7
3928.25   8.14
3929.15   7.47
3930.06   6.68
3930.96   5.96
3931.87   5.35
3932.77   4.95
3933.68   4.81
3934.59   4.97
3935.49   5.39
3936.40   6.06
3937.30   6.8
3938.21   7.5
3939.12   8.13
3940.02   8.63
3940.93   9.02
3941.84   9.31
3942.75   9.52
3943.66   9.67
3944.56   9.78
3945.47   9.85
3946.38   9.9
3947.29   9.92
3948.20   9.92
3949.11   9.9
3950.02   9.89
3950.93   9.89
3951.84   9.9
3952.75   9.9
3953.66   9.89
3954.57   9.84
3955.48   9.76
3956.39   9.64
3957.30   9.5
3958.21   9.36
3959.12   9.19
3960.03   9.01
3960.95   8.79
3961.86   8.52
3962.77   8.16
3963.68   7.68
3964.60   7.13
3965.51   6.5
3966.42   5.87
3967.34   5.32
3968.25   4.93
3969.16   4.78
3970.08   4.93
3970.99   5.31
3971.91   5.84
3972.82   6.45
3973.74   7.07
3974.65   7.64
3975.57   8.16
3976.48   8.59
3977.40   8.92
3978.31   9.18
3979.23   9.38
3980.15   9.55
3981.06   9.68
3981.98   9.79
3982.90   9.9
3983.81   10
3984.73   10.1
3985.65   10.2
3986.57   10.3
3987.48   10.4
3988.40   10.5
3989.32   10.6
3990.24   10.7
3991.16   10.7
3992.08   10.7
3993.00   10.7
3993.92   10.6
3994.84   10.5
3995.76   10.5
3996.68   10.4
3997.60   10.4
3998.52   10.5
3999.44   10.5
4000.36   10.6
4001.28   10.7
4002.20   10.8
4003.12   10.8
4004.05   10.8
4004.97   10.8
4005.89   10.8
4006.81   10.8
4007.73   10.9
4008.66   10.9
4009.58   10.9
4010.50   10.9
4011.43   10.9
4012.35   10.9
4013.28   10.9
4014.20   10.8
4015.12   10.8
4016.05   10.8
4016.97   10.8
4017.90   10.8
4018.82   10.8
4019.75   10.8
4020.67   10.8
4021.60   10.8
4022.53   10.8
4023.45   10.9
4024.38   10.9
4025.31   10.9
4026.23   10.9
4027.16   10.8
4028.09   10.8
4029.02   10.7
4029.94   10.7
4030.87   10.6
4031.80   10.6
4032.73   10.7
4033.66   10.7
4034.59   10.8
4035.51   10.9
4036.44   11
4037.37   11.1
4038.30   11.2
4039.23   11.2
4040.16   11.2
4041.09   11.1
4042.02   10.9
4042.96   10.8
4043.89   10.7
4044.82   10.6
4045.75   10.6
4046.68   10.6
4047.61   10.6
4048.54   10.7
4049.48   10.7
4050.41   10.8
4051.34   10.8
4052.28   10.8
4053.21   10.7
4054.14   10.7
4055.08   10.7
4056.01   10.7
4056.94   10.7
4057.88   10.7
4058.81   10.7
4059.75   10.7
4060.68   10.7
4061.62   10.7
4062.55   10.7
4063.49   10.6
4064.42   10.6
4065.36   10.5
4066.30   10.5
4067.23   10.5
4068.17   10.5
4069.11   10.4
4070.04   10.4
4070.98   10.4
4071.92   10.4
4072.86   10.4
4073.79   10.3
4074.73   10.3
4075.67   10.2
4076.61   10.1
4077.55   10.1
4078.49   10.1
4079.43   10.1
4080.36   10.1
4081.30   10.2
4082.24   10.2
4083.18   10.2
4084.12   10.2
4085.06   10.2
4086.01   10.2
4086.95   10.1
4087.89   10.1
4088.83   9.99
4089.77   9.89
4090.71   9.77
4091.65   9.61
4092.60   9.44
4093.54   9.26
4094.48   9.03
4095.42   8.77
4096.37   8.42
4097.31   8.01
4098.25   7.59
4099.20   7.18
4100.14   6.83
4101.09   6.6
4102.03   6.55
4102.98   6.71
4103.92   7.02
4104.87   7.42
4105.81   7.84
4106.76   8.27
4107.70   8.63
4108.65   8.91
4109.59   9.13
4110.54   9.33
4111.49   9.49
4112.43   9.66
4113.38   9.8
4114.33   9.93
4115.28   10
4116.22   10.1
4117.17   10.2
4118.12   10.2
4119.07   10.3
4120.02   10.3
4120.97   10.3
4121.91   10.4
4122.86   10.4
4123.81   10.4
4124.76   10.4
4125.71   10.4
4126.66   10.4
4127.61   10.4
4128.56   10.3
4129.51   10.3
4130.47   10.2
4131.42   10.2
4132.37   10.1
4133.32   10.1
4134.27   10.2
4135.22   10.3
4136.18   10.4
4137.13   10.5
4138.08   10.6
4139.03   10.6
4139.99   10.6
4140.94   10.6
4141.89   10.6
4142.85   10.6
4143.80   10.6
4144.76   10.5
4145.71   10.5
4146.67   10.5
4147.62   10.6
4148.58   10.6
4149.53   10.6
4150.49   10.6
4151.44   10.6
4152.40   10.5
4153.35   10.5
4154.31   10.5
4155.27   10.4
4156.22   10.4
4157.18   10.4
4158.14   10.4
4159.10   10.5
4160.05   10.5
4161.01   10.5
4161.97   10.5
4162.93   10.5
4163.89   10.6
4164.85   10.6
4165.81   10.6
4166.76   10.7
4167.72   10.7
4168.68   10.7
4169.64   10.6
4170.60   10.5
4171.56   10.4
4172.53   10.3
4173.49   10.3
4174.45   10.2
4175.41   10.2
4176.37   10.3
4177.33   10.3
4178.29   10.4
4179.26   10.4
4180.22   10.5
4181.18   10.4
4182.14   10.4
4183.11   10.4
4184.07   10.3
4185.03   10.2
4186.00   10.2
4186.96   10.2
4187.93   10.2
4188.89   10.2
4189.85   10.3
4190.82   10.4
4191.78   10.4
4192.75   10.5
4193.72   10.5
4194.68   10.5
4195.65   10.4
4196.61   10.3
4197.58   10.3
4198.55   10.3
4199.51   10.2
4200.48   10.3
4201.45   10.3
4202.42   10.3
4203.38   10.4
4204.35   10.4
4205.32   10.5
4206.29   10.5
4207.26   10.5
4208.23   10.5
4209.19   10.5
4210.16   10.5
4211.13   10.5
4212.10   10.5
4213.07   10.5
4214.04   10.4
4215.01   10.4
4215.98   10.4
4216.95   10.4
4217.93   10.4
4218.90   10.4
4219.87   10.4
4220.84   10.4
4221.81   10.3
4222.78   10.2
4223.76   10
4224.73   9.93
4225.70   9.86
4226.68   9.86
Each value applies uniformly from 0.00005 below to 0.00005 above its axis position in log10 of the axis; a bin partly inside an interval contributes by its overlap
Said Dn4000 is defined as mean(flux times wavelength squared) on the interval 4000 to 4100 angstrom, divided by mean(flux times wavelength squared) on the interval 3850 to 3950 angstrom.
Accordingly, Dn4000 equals 1.2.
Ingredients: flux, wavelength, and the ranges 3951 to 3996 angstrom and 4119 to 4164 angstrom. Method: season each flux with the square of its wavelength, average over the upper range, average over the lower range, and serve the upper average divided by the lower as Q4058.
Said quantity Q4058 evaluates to 1.29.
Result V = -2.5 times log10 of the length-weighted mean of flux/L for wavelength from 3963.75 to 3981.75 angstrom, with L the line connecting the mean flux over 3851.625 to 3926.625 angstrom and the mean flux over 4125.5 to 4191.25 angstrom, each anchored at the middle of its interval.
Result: 0.34 mag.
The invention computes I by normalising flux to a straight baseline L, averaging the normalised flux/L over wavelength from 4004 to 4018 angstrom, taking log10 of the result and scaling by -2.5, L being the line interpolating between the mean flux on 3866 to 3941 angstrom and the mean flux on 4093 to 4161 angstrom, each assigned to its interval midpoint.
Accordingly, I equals -0.17 mag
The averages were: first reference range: 8.8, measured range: 10.8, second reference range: 9.73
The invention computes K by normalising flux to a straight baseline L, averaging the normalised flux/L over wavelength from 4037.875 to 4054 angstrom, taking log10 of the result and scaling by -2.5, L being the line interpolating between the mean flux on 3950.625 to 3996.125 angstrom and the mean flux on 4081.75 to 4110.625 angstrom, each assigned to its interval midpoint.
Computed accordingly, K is -0.23 mag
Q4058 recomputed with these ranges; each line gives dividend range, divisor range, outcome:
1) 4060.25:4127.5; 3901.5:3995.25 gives 1.17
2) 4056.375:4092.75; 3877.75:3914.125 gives 1.28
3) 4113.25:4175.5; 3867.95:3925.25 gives 1.28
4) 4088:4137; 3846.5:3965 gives 1.13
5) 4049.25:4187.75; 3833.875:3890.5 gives 1.26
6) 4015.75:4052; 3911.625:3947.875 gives 1.32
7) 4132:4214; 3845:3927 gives 1.27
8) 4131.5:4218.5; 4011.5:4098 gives 1.06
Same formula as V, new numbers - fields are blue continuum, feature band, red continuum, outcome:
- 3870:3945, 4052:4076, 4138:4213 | -0.09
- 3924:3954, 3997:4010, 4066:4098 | -0.19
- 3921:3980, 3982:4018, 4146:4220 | -0.23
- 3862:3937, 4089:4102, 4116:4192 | 0.19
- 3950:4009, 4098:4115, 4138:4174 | 0.24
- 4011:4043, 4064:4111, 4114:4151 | 0.14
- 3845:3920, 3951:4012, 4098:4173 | 0.04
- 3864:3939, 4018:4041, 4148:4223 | -0.14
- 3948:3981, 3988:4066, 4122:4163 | -0.20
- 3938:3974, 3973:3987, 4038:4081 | -0.03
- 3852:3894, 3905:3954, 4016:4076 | 0.09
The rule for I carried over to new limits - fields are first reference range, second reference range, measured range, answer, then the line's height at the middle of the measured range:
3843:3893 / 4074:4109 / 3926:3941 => 0.328 mag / 9.29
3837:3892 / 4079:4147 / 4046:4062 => -0.126 mag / 9.53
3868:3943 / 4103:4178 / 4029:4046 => -0.140 mag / 9.55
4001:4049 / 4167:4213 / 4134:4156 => -0.002 mag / 10.5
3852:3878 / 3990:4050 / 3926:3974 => 0.310 mag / 10.5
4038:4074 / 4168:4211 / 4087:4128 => 0.155 mag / 10.6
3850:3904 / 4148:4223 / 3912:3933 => 0.053 mag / 9.45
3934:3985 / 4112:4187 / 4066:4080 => -0.082 mag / 9.57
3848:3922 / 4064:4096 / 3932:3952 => 0.167 mag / 9.65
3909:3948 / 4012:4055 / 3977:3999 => -0.028 mag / 9.91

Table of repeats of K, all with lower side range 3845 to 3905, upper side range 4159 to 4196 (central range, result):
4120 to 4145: -0.01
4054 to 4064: -0.07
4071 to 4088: -0.01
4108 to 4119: 0.05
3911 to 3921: -0.06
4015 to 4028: -0.10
